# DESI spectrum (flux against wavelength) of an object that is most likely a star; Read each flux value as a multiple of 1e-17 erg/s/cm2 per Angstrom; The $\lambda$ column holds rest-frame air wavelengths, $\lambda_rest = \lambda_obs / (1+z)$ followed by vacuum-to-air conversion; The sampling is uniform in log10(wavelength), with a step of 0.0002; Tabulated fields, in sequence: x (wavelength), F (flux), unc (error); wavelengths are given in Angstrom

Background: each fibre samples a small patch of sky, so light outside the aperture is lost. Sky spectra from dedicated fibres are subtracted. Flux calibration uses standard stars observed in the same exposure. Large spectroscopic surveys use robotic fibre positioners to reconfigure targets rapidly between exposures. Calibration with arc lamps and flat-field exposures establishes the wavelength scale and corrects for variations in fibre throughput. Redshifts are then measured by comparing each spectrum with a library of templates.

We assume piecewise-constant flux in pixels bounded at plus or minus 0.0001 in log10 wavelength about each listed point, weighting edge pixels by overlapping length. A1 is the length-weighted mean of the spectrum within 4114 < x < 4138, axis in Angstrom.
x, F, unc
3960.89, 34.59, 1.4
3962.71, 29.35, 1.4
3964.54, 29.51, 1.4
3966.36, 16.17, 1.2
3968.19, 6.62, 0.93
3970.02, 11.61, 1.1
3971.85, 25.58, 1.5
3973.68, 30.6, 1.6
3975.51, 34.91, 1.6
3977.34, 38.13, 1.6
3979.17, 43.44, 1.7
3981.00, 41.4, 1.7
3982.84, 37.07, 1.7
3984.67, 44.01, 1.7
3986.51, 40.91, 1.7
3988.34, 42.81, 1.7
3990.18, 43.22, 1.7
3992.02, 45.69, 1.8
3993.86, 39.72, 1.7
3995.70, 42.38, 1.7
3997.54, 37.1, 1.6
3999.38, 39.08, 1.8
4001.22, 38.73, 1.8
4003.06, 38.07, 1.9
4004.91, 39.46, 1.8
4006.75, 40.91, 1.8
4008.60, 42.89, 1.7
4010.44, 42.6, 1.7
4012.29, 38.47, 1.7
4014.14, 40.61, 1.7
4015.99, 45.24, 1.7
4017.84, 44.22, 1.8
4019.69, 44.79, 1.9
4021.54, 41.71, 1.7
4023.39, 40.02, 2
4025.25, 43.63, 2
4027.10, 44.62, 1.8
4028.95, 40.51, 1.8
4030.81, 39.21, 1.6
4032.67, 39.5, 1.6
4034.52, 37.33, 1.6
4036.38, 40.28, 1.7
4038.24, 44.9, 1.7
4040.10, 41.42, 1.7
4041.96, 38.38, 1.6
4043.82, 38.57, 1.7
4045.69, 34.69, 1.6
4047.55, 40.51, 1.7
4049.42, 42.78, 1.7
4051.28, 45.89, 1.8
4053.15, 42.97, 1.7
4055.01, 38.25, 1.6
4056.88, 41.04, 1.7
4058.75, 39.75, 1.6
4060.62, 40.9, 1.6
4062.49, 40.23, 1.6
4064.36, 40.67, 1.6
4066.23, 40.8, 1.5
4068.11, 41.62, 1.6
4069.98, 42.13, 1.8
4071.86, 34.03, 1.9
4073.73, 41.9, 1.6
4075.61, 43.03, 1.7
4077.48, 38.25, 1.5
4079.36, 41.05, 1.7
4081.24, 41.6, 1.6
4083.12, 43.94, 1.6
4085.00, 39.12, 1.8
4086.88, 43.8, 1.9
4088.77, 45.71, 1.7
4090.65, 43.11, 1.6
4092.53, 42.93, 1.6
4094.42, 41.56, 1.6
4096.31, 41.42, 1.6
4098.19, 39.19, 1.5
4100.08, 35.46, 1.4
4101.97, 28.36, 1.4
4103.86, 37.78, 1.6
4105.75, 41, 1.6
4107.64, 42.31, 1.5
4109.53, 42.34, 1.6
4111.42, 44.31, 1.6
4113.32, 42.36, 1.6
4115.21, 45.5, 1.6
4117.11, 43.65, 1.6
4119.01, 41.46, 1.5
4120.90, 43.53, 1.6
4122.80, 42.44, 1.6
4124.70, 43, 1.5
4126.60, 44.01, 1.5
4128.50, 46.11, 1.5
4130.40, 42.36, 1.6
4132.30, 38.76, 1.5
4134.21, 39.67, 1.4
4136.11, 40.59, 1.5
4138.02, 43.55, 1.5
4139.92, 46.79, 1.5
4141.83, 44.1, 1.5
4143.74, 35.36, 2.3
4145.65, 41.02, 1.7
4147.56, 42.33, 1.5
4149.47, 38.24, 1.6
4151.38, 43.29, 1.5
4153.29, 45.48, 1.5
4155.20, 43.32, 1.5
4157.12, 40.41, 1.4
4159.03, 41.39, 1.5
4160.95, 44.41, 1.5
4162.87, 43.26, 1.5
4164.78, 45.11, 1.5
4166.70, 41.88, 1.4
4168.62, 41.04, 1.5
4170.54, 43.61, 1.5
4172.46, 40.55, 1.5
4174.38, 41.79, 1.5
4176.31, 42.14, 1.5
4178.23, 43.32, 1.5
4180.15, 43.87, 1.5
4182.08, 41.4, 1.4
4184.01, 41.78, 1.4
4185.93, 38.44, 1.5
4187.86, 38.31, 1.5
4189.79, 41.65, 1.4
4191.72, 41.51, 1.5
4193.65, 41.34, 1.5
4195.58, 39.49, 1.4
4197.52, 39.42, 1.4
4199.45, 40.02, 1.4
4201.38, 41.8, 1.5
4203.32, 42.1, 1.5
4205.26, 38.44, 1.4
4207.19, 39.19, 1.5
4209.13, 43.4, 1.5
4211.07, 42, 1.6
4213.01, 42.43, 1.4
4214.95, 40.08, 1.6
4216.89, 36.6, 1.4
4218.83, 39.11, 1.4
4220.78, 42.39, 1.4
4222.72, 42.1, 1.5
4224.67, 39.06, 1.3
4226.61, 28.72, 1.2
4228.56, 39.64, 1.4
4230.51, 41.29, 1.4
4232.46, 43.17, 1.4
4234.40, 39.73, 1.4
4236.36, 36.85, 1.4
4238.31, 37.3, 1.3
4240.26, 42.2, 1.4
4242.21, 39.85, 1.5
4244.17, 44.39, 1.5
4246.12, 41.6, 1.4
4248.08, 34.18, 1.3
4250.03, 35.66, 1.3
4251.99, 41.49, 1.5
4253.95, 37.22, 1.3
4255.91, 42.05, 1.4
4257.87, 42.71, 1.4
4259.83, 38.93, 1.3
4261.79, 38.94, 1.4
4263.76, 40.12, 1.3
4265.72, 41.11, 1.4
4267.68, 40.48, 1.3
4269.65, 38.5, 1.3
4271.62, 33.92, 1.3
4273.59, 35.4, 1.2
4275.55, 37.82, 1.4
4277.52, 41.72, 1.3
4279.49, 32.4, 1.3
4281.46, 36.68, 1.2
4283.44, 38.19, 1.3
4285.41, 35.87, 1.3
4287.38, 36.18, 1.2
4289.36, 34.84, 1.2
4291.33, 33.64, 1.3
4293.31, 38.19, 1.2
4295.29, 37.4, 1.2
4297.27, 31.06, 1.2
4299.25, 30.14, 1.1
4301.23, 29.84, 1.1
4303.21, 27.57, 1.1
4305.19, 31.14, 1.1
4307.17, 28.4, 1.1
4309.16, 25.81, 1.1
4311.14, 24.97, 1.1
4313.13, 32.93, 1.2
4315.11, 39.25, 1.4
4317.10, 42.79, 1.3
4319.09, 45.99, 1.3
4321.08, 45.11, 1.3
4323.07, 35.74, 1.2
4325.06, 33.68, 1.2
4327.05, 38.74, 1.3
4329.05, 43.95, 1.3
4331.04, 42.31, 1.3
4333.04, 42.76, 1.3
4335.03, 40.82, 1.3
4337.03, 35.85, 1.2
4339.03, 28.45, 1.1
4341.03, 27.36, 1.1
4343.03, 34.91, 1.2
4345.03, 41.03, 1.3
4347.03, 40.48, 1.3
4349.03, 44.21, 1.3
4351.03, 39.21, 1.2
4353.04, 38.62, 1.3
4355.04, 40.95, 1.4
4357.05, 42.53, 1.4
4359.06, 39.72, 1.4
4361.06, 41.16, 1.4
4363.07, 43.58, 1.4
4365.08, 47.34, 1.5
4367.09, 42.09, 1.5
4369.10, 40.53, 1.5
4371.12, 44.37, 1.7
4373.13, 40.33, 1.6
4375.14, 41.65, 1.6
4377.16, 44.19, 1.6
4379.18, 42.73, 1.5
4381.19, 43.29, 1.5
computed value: 42.6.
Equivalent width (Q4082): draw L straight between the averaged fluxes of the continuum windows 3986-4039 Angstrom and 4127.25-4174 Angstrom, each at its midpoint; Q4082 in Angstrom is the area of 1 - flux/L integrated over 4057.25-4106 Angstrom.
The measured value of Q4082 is 1.6 Angstrom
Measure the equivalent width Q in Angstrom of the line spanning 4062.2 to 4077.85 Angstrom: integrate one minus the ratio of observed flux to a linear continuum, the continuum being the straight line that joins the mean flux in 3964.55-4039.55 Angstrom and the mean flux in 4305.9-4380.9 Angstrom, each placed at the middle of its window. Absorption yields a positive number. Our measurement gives -0.8 Angstrom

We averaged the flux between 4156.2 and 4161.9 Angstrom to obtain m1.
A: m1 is 42.1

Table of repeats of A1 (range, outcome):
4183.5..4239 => 39.9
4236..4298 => 38.1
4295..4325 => 33.8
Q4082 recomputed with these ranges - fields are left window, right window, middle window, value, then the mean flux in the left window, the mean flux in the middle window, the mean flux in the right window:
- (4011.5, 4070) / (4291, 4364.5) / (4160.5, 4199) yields -2.6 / 41.1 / 41.7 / 36.9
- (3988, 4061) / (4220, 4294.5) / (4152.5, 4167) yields -1.3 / 41.1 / 43.2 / 38.5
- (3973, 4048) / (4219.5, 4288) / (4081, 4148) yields -3.1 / 40.6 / 41.7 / 38.8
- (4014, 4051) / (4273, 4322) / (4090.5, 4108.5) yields 0.2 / 41.2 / 39.1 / 34.9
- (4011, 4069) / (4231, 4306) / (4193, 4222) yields -1.6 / 41.1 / 40.5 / 37.4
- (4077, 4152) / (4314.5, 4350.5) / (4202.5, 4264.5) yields 0.7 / 41.5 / 39.8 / 39.1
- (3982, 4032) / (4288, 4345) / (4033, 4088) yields -0.5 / 41.4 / 40.7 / 35.2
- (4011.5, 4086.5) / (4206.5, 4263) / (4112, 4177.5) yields -3.4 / 41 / 42.4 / 39.7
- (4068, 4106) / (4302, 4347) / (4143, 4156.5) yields -0.8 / 40.3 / 41.4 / 36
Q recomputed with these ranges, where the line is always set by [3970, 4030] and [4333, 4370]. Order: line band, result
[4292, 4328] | 4.7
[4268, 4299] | 2.7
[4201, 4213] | -0.5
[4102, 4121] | -0.9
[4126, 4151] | -1.3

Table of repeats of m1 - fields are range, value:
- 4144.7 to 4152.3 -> 41.2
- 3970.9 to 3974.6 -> 27.9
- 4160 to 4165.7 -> 44.3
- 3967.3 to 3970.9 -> 9.1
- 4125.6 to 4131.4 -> 44.1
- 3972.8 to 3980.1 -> 36.8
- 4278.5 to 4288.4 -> 35.8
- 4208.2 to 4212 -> 42.7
